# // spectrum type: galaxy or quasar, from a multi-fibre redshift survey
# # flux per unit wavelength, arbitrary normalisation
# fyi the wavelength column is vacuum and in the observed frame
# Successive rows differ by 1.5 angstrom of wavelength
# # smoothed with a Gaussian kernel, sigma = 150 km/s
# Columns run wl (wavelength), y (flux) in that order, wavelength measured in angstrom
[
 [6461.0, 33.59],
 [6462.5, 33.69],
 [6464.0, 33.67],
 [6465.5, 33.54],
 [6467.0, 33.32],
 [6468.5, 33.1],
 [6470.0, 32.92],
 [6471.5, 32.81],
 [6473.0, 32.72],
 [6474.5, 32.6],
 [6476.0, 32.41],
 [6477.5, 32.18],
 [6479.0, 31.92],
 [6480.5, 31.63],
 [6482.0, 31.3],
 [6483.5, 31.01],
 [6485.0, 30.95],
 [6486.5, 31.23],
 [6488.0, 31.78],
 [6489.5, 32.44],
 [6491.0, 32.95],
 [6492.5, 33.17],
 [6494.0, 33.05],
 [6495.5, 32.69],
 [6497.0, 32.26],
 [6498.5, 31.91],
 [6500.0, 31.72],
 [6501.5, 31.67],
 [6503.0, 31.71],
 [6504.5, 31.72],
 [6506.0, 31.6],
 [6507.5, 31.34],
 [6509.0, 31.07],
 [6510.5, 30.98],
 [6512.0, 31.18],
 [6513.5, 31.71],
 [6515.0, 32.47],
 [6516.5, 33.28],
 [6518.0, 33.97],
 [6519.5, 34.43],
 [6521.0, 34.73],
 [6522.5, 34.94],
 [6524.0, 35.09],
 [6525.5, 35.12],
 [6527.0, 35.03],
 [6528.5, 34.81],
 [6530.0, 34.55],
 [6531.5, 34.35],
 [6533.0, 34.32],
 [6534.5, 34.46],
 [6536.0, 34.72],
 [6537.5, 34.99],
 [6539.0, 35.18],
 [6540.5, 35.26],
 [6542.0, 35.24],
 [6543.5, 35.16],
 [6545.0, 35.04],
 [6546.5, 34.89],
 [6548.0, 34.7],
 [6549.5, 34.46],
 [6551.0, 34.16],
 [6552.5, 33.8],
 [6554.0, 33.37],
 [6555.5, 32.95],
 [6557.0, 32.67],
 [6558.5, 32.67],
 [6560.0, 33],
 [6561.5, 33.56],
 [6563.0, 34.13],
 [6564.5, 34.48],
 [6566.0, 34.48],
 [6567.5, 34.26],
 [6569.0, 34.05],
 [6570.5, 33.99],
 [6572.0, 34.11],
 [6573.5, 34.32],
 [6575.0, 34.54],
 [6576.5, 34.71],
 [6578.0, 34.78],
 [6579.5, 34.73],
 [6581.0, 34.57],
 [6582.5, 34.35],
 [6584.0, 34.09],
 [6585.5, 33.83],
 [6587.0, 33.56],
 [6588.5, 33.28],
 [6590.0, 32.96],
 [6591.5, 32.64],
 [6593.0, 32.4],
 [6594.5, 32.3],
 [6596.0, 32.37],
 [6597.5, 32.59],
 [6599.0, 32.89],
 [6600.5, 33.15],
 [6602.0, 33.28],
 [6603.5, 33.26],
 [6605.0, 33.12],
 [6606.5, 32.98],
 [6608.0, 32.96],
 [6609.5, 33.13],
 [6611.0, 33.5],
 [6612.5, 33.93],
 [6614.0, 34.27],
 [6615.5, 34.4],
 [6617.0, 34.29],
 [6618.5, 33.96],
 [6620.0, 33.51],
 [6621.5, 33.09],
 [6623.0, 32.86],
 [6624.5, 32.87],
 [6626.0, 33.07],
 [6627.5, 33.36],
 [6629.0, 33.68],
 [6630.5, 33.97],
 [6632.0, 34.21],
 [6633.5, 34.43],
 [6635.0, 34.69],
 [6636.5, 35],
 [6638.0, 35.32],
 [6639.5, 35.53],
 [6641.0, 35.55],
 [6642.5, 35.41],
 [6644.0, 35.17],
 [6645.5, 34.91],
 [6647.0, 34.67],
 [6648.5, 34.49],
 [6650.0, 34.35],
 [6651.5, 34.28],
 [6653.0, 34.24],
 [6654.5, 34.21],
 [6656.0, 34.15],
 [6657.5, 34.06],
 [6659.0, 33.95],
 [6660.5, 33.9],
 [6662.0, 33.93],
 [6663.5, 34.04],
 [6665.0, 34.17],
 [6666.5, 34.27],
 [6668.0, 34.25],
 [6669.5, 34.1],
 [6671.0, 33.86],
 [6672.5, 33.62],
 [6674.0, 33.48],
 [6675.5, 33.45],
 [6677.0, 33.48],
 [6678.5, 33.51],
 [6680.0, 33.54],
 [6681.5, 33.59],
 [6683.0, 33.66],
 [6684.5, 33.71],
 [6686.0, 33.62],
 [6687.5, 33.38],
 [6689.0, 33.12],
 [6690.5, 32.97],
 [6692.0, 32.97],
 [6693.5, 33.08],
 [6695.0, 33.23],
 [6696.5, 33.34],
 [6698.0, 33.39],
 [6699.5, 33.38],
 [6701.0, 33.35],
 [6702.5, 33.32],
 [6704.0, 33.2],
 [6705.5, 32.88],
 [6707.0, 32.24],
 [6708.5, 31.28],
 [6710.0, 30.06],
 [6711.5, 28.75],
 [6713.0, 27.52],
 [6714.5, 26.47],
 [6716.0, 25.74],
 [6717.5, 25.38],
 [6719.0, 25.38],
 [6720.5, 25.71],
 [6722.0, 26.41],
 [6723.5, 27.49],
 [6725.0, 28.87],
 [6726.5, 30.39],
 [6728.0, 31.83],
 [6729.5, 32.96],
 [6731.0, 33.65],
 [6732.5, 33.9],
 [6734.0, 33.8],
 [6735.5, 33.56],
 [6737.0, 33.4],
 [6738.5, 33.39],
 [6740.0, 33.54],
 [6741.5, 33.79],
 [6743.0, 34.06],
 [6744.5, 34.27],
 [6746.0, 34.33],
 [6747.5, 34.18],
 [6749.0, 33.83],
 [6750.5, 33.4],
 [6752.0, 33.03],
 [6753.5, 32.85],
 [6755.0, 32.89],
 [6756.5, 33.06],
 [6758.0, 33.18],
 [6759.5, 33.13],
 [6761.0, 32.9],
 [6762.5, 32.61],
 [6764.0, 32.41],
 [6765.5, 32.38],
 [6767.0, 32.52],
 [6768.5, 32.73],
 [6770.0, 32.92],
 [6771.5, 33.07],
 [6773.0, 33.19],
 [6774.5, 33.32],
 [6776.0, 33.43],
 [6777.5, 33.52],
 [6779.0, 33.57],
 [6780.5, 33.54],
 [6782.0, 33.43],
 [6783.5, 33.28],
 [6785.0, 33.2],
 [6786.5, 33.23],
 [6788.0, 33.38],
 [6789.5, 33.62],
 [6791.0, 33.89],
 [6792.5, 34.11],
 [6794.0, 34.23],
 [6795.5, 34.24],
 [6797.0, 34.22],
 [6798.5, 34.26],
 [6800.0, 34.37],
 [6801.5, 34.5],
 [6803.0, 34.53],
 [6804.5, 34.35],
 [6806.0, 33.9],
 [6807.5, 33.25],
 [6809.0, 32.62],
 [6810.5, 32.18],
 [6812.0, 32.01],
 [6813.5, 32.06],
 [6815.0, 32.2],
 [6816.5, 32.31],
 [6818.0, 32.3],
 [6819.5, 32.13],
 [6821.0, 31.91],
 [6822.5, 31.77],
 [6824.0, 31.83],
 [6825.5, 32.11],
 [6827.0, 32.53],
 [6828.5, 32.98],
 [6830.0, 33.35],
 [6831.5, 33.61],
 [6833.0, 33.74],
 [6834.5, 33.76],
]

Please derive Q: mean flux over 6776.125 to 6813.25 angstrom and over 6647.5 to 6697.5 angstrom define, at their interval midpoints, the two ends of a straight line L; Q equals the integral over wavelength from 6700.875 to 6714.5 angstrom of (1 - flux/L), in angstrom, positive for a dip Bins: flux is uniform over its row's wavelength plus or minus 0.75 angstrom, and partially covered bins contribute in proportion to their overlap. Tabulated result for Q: 1.1 angstrom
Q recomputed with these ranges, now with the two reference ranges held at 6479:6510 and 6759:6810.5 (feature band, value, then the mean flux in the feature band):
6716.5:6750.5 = 1.7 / 31.5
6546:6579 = -1.8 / 34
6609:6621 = -0.5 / 33.9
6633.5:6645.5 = -0.9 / 35.2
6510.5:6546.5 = -2.5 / 34.3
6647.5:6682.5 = -1.2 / 34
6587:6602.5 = -0.2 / 32.8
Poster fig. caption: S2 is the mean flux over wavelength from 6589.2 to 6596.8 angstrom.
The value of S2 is 32.5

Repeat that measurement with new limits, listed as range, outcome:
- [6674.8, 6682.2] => 33.5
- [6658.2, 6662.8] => 33.9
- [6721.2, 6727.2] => 28.3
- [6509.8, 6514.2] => 31.3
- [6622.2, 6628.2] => 33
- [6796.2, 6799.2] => 34.2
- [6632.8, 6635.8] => 34.6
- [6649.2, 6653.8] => 34.3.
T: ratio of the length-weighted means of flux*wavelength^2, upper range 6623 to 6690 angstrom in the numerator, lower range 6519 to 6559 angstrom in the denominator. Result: 1.0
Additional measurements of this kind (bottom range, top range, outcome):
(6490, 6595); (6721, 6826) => 1.05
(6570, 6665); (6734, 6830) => 1.03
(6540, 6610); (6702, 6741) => 0.94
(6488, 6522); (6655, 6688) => 1.10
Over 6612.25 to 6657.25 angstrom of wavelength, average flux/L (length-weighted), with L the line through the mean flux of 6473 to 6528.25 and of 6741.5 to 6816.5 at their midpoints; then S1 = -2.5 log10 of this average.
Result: -0.04 mag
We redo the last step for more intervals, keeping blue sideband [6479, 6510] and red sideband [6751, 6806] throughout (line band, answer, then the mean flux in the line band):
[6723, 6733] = 0.06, 31.3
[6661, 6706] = -0.02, 33.5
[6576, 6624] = -0.03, 33.5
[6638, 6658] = -0.07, 34.7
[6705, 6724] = 0.18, 28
